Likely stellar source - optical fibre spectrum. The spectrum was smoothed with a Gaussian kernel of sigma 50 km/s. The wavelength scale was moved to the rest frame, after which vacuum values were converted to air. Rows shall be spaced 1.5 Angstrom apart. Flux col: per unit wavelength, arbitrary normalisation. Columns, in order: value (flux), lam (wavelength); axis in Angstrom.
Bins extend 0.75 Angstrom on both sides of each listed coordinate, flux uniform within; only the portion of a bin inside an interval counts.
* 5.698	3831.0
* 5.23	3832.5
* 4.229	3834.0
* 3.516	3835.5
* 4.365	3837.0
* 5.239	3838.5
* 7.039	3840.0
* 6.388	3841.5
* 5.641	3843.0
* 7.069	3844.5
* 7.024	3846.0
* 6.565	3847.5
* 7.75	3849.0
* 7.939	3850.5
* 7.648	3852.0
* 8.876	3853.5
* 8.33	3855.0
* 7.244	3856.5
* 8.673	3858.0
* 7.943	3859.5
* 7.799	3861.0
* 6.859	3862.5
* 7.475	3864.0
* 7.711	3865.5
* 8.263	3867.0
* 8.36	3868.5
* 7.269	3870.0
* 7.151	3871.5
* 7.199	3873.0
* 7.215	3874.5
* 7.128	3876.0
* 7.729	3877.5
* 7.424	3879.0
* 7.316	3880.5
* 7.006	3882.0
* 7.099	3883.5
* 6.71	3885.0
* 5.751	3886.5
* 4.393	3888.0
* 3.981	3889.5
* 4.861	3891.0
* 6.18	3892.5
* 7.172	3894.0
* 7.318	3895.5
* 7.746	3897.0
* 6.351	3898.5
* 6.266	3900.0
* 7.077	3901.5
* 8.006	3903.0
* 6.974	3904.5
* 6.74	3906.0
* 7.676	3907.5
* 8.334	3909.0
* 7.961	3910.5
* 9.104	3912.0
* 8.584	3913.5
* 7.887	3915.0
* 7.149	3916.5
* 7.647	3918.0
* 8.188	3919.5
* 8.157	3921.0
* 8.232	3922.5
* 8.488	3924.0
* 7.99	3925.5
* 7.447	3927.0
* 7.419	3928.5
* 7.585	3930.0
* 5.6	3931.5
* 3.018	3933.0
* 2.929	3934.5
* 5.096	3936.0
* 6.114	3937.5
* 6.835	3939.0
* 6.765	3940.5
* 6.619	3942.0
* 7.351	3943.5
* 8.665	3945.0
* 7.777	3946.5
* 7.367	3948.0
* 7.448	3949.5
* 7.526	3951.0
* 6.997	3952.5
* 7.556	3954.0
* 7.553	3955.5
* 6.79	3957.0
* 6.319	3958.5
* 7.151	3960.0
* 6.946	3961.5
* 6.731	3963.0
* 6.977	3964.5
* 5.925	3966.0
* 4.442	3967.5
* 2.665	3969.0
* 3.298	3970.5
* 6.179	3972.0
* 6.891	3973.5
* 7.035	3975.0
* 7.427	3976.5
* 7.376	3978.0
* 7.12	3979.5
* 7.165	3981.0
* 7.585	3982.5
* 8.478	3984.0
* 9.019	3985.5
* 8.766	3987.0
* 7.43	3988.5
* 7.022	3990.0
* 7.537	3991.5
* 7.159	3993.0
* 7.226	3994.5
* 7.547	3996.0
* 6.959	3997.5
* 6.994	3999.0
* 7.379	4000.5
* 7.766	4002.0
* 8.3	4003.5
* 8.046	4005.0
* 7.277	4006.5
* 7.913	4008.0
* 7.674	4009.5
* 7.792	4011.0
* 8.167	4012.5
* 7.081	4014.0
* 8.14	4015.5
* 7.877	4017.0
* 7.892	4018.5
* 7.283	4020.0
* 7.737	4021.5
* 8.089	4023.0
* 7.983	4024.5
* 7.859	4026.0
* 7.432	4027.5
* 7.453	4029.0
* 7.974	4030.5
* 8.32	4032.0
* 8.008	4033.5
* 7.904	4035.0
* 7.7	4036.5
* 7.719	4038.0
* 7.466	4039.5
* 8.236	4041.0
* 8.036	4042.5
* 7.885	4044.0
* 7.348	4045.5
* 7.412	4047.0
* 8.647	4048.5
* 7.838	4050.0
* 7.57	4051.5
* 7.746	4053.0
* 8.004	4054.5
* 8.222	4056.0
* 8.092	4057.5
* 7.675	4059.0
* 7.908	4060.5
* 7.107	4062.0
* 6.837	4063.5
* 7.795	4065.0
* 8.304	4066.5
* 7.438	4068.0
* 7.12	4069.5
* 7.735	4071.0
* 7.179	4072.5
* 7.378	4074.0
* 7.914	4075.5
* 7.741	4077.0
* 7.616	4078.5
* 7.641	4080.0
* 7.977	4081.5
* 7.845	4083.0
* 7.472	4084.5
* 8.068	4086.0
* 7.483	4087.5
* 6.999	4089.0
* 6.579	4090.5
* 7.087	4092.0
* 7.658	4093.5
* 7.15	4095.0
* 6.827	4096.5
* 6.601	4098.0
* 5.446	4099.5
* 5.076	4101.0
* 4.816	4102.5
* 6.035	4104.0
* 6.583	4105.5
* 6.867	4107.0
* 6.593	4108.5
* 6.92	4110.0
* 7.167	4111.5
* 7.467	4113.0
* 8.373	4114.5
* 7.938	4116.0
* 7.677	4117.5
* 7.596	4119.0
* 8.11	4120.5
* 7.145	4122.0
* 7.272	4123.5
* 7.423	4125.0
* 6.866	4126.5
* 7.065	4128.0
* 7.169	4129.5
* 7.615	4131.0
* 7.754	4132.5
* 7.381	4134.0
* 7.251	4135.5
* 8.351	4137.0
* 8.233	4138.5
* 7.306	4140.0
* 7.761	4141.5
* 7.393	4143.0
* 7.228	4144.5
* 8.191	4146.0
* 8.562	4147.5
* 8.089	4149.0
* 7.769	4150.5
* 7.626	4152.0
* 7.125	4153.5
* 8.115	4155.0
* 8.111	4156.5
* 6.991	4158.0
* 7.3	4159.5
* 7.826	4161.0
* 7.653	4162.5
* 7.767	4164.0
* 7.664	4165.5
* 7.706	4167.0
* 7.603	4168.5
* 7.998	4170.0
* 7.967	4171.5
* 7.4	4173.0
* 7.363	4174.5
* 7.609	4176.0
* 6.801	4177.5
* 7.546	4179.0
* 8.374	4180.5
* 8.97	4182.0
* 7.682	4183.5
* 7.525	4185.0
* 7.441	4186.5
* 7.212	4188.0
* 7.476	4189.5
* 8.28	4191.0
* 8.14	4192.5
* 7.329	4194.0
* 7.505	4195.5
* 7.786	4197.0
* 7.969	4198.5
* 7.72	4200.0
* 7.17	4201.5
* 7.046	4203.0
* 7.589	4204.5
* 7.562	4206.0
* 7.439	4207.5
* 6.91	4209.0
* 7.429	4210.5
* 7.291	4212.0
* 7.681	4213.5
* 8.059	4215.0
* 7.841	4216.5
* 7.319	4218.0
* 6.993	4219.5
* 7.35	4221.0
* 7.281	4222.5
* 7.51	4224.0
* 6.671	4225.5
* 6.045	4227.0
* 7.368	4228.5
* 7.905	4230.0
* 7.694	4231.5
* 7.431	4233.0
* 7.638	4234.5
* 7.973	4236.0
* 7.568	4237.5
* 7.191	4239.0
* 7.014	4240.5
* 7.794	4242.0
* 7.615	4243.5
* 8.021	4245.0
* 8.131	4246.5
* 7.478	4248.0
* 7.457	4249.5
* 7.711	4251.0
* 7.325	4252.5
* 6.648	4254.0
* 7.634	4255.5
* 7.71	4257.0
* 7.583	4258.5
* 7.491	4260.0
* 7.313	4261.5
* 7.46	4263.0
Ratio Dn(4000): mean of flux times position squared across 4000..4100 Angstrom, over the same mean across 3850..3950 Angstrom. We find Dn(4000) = 1.1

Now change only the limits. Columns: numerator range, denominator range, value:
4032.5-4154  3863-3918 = 1.16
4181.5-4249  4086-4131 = 1.13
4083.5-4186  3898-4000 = 1.15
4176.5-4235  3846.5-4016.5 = 1.20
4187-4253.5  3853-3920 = 1.21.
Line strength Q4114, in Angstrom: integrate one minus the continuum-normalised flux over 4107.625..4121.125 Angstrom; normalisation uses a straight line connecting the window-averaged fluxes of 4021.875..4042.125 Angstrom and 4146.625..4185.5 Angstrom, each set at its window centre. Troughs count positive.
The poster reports 0.4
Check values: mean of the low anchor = 7.86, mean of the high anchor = 7.74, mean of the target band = 7.53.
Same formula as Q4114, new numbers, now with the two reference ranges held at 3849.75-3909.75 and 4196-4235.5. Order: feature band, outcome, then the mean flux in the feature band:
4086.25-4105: 2.1 Angstrom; 6.52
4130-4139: -0.5 Angstrom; 7.73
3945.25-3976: 3.0 Angstrom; 6.52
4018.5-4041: -1.6 Angstrom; 7.8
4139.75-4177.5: -1.5 Angstrom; 7.67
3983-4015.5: -2.0 Angstrom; 7.7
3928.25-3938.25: 2.7 Angstrom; 5.29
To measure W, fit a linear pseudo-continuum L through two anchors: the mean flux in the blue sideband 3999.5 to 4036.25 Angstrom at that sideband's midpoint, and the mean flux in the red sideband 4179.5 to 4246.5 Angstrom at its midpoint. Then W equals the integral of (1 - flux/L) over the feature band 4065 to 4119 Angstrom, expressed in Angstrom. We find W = 3.7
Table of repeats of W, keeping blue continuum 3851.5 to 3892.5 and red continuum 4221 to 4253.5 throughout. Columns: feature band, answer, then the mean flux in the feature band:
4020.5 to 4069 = -3.4 Angstrom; 7.8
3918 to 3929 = -1.2 Angstrom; 7.98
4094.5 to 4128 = 2.0 Angstrom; 6.91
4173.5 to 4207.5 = -1.0 Angstrom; 7.63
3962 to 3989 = 2.0 Angstrom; 6.69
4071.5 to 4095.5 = -0.5 Angstrom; 7.49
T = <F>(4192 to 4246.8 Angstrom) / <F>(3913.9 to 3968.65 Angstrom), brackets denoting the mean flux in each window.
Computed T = 1.09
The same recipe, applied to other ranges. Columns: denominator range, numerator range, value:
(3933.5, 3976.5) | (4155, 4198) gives 1.20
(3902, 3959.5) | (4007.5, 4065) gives 1.08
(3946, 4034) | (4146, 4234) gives 1.04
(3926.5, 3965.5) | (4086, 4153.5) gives 1.08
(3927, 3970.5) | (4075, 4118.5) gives 1.11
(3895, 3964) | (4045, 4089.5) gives 1.07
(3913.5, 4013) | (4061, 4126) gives 1.02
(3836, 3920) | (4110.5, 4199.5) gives 1.07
